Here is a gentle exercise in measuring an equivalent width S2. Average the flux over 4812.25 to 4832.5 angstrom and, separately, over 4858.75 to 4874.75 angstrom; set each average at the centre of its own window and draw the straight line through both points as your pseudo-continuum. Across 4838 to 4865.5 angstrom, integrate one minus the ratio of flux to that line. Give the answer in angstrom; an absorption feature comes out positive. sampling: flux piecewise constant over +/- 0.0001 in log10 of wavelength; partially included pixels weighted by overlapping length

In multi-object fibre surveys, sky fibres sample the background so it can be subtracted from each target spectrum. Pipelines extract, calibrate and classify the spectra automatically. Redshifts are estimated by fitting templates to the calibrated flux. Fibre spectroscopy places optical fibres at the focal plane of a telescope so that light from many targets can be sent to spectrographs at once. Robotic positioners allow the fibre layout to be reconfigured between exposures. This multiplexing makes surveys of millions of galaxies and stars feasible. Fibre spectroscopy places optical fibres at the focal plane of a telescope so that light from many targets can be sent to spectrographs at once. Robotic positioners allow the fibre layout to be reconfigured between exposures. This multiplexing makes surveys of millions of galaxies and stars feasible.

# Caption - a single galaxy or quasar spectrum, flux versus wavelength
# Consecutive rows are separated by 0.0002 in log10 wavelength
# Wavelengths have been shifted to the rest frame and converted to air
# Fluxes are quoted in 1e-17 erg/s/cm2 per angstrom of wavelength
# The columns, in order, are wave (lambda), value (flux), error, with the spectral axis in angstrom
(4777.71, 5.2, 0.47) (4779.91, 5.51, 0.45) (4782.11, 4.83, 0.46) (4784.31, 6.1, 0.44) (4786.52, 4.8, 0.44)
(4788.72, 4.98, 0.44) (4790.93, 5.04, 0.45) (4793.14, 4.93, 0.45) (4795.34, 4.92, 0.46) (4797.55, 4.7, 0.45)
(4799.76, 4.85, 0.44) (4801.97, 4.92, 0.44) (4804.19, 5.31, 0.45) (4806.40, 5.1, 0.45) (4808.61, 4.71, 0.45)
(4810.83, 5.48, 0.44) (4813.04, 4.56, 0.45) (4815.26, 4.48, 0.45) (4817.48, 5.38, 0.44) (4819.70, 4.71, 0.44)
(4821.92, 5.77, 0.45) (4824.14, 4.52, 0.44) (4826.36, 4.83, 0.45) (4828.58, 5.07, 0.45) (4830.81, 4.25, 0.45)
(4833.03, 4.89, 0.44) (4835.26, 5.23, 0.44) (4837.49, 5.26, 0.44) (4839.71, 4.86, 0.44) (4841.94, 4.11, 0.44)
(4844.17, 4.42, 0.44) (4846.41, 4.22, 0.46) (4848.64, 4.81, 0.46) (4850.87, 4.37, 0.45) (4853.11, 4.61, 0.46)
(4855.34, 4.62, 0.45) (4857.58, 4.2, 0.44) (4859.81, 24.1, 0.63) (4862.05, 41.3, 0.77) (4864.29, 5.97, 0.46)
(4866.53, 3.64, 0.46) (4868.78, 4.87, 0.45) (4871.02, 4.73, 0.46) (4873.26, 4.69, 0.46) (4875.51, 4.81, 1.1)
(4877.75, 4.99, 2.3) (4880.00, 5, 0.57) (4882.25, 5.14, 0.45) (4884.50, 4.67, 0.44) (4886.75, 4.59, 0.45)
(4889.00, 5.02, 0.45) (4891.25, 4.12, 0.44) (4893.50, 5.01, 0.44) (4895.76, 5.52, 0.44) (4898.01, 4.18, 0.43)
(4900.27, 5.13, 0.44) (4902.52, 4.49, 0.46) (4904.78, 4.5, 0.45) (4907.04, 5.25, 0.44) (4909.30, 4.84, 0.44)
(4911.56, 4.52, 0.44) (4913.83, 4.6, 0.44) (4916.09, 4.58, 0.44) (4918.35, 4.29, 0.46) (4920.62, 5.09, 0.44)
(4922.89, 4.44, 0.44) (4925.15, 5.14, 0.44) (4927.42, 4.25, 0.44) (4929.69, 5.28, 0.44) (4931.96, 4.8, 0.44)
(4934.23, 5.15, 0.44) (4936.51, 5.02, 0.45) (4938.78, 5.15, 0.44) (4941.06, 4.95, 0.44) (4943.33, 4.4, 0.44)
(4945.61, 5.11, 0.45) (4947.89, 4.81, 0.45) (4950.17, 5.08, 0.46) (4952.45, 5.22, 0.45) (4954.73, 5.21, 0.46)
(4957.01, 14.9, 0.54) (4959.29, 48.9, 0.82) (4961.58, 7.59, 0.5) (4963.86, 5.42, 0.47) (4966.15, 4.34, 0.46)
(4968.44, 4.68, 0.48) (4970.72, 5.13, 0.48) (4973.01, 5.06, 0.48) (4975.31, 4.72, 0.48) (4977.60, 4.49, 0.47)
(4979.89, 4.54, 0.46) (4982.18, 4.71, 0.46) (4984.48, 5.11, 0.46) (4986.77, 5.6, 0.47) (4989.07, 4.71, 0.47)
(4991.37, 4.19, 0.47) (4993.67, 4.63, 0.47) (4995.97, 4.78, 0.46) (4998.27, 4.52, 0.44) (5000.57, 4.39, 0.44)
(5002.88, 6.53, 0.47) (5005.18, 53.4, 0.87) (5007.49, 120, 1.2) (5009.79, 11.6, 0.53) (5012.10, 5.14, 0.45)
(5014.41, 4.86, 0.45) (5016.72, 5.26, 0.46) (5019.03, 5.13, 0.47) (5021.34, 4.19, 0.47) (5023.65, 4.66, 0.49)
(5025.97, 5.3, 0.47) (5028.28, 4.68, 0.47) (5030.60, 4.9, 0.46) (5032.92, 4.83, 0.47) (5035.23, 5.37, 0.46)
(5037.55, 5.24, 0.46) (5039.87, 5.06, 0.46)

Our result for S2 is 3.6 angstrom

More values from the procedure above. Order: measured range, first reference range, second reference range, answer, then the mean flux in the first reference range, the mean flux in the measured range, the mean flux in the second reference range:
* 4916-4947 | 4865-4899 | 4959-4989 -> 6.2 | 4.75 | 4.84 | 7.19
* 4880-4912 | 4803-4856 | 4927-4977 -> 7.5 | 4.82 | 4.8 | 7.52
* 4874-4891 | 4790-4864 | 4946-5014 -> 7.5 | 6.51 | 4.84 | 12.6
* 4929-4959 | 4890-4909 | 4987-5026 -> 7.4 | 4.78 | 7.01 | 15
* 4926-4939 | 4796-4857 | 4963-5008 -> 6.1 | 4.81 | 4.93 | 11.6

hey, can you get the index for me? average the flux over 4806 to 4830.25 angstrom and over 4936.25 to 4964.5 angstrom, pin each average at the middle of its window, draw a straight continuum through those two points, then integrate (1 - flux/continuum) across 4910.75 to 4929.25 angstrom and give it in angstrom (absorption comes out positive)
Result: 8.4 angstrom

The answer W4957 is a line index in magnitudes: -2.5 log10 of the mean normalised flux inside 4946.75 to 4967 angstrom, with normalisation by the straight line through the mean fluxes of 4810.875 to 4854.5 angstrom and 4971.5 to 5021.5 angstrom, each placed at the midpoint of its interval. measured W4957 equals -0.05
